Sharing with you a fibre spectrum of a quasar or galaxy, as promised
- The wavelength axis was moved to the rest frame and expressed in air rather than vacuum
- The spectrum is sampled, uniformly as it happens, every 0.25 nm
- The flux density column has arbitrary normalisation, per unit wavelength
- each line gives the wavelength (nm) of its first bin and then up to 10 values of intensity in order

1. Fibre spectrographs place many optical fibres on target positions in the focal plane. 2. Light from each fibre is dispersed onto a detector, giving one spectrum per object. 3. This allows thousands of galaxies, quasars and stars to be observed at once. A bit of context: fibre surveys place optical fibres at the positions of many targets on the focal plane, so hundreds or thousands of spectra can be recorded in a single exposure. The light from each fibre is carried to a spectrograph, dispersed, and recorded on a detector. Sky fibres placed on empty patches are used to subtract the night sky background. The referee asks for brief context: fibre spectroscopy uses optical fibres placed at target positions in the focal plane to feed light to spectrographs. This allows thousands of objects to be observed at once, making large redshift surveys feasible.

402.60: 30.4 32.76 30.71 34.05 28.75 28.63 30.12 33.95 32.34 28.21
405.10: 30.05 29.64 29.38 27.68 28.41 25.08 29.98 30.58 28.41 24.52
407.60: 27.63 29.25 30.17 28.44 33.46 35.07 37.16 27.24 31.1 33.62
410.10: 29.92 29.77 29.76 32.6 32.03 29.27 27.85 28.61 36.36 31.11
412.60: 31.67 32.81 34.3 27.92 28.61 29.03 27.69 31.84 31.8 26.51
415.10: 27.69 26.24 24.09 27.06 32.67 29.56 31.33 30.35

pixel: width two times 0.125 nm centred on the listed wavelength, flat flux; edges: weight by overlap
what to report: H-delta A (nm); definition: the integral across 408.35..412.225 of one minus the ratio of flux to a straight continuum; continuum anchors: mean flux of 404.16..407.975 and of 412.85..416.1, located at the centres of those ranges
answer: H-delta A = -0.34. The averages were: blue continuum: 29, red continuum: 28.9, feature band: 31.5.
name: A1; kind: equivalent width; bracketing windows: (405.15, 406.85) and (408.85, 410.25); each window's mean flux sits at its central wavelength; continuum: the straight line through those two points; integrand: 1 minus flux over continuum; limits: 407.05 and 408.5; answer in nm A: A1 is 0.105 nm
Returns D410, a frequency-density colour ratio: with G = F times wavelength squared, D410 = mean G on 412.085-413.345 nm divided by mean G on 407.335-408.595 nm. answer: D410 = 1.15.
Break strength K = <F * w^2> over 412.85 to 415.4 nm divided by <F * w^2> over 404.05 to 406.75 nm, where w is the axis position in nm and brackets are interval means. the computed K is 1.04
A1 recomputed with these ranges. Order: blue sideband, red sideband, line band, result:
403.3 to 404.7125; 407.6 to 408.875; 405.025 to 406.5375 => 0.12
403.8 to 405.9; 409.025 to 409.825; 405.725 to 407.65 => 0.19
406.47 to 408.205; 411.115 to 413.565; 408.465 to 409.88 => -0.16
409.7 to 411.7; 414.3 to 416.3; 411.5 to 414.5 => -0.12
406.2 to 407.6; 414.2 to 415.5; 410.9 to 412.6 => -0.16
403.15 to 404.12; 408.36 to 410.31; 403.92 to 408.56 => 0.30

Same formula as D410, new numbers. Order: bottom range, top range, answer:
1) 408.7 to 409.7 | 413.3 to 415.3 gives 0.90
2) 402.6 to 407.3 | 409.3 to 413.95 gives 1.07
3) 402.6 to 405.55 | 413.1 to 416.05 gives 0.97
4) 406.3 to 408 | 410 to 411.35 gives 1.11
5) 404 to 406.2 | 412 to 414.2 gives 1.08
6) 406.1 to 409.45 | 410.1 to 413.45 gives 1.06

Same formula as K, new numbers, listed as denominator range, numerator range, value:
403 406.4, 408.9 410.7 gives 1.08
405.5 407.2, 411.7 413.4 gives 1.16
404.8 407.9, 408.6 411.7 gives 1.13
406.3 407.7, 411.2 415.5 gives 1.11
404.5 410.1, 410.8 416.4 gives 1.03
